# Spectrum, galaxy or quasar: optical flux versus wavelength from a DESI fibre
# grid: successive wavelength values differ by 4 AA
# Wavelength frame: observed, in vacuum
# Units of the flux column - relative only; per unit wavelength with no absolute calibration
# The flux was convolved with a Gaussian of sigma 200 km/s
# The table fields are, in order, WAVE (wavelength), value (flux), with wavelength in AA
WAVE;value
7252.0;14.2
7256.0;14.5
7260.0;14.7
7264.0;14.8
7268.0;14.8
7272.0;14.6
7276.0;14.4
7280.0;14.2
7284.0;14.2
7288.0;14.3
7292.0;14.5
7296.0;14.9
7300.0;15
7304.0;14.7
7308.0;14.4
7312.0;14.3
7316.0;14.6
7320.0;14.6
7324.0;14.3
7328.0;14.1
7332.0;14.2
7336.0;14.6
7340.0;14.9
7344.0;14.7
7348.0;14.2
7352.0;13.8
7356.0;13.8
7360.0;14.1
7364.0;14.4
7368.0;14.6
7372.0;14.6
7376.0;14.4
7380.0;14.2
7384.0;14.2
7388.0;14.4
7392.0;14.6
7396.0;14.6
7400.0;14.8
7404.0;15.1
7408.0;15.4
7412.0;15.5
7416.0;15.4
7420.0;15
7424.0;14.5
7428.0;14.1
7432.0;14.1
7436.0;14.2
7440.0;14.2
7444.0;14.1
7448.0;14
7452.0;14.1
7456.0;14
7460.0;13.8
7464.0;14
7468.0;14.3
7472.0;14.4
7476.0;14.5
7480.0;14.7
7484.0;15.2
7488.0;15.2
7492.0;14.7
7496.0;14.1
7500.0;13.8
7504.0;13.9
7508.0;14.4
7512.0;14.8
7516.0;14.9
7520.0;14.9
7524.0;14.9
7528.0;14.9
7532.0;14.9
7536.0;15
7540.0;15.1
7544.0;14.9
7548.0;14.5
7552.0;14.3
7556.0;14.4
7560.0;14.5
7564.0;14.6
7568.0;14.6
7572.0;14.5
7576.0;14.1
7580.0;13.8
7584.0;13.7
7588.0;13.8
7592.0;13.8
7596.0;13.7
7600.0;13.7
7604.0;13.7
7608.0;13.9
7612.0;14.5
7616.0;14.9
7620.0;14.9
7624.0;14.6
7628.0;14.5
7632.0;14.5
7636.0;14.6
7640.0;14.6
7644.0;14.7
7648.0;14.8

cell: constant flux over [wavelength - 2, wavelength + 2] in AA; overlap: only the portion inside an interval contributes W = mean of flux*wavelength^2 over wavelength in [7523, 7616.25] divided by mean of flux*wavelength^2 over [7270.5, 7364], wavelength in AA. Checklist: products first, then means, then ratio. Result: 1.07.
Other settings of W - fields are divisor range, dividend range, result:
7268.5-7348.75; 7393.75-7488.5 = 1.04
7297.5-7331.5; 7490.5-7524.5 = 1.05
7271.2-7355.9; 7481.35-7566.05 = 1.07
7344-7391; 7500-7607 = 1.06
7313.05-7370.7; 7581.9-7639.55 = 1.06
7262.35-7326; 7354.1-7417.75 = 1.03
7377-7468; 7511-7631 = 1.04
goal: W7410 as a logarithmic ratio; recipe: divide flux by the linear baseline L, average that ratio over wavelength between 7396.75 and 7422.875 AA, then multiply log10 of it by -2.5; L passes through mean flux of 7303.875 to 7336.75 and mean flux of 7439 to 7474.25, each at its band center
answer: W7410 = -0.07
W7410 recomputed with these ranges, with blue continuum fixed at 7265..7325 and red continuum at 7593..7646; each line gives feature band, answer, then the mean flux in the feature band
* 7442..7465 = 0.03 mag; 14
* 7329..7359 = 0.02 mag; 14.3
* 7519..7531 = -0.04 mag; 14.9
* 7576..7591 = 0.04 mag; 13.8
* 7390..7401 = -0.01 mag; 14.7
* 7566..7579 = 0.00 mag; 14.4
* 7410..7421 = -0.06 mag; 15.3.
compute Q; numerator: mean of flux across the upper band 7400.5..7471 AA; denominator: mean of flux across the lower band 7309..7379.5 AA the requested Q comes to 1.01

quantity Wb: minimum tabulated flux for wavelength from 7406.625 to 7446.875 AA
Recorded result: 14.1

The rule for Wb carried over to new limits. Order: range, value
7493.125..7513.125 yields 13.8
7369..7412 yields 14.2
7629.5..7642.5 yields 14.5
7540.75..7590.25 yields 13.7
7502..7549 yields 13.9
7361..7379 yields 14.4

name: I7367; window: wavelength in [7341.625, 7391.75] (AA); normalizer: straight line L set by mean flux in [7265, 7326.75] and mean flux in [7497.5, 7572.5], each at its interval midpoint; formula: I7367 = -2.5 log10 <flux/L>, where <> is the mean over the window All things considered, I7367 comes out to 0.02 mag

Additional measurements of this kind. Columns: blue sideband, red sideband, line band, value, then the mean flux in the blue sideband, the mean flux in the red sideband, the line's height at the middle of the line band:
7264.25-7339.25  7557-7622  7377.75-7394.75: 0.003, 14.5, 14.2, 14.4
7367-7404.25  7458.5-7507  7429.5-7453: 0.025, 14.5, 14.4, 14.4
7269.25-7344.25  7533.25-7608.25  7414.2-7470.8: 0.008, 14.5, 14.3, 14.4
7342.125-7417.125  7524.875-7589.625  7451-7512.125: 0.012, 14.6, 14.5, 14.5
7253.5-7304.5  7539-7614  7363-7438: -0.016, 14.6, 14.2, 14.4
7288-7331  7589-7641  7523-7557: -0.032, 14.5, 14.3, 14.3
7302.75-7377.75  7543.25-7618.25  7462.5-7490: -0.026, 14.4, 14.2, 14.3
